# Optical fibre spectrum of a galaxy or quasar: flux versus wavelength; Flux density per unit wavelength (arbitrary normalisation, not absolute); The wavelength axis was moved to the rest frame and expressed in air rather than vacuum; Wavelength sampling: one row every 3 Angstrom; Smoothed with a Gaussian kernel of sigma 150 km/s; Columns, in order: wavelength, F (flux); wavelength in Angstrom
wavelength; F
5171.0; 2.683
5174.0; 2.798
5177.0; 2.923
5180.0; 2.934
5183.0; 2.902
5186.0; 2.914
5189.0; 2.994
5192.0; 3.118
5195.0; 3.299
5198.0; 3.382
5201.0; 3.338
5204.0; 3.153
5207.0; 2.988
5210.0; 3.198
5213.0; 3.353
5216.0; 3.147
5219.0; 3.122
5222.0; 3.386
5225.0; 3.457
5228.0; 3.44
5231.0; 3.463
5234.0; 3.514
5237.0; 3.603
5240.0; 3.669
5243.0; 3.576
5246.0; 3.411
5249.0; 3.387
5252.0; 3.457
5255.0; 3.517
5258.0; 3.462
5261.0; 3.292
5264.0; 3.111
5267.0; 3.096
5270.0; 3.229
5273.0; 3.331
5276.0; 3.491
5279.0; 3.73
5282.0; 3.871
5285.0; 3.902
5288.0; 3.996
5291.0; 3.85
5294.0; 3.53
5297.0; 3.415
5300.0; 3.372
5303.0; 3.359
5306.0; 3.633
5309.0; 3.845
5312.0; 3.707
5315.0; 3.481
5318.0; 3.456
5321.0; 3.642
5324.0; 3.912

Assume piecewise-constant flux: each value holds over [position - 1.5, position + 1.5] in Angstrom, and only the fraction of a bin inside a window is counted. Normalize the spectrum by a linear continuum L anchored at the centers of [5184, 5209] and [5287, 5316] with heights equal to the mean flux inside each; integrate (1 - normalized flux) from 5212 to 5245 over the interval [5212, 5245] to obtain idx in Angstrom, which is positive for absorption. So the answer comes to -1.4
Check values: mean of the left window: 3.14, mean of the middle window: 3.43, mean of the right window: 3.61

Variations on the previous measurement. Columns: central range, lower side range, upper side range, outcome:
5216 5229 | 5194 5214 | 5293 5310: -0.1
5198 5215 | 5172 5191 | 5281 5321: -0.9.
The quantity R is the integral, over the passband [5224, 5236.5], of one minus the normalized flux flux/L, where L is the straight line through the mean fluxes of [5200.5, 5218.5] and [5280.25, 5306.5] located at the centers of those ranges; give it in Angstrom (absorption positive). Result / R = -0.7 Angstrom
